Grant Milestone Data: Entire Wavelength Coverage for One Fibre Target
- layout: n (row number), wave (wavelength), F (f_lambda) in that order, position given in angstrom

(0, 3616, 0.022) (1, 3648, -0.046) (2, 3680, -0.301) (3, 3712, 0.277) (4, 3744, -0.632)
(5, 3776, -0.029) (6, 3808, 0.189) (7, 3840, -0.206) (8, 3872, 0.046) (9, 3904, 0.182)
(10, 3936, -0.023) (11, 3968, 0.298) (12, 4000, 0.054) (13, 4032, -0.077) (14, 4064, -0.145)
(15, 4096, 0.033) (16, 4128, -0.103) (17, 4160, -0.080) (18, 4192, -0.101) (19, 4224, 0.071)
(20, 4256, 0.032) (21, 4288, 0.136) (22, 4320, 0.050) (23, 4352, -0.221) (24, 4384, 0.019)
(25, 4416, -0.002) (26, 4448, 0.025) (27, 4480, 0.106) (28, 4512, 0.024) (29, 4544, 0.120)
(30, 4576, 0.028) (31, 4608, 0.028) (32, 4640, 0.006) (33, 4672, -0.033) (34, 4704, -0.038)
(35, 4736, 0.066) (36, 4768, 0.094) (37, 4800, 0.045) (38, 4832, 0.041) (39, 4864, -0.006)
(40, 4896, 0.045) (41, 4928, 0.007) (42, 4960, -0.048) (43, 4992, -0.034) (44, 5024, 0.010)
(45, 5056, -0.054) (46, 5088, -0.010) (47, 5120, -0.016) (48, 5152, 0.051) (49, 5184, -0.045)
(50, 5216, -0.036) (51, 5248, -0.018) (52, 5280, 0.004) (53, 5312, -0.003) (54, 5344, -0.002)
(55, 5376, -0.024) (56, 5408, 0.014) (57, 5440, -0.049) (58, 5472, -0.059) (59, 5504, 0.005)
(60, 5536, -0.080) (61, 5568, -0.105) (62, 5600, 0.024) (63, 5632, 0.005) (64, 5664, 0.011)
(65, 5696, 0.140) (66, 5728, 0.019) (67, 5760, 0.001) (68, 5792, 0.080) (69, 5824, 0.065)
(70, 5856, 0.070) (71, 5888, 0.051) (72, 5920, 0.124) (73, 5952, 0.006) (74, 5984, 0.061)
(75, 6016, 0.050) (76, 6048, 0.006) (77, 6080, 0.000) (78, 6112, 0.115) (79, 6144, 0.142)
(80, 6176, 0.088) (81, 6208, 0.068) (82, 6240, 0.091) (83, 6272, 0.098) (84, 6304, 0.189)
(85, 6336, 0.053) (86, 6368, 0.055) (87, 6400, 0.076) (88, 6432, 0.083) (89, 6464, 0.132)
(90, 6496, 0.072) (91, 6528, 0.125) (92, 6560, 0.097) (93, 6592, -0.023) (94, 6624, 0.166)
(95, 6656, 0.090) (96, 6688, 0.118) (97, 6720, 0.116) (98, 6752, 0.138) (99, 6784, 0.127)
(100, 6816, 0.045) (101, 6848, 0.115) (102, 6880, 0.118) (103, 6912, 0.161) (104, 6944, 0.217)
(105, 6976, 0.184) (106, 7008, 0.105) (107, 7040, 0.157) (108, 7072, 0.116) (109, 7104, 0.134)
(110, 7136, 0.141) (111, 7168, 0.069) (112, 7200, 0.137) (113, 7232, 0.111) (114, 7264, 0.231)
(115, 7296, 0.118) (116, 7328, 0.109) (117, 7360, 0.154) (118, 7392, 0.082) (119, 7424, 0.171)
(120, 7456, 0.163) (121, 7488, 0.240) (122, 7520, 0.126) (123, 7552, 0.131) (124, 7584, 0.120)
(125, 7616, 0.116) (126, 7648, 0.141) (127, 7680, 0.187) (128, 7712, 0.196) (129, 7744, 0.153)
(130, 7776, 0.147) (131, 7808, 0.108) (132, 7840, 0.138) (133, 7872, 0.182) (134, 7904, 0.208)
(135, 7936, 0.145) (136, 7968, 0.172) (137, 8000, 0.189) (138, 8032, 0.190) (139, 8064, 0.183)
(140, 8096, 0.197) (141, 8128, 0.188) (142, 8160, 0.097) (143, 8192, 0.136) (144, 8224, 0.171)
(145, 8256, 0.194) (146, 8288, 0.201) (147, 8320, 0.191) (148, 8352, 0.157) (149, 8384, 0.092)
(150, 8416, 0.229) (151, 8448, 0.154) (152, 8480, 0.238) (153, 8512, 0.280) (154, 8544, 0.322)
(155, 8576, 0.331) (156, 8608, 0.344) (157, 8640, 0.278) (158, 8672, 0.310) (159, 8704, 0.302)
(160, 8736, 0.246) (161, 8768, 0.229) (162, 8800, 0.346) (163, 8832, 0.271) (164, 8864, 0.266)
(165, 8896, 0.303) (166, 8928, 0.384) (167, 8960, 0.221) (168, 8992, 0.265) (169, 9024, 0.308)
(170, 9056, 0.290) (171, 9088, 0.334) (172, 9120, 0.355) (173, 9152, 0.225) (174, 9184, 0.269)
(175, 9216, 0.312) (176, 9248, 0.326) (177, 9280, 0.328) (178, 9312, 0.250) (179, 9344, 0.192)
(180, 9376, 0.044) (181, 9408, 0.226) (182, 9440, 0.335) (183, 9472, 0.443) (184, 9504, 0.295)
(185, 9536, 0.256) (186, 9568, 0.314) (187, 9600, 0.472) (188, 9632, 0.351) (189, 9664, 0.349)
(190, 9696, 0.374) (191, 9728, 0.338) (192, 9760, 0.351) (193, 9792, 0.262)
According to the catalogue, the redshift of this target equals 1.13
